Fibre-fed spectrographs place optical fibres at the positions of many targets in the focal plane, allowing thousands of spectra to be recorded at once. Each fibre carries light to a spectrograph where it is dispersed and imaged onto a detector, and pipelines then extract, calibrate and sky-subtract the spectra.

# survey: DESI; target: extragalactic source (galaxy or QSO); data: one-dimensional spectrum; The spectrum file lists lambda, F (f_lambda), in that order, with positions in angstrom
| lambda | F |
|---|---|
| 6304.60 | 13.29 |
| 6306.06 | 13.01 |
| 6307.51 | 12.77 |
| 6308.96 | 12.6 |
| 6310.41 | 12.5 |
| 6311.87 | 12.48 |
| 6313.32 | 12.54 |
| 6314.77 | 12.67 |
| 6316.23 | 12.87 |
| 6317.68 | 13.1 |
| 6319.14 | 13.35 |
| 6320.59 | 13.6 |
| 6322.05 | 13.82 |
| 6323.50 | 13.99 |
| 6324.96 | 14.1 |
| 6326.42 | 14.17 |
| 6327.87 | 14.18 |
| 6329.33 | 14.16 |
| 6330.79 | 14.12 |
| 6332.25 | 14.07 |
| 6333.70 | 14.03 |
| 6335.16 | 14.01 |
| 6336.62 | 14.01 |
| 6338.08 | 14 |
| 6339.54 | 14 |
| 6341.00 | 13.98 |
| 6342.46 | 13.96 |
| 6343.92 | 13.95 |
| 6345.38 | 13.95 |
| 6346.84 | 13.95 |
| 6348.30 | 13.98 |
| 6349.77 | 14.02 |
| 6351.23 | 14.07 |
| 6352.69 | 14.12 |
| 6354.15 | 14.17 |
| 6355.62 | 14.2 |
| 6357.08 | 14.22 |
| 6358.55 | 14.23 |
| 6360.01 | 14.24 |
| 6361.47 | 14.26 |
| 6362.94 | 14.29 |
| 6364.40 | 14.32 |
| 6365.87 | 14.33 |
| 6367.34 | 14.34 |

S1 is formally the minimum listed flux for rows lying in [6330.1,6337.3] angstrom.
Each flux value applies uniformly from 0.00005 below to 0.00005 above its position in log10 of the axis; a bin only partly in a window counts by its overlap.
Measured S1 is 14.01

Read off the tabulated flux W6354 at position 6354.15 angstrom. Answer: 14.17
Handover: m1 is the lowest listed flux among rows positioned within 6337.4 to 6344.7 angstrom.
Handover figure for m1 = 13.95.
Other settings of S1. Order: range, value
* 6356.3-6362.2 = 14.22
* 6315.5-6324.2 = 12.87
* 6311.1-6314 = 12.48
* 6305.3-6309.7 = 12.6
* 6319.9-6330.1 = 13.6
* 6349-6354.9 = 14.02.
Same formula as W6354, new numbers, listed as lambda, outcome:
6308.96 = 12.6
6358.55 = 14.23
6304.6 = 13.29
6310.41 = 12.5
